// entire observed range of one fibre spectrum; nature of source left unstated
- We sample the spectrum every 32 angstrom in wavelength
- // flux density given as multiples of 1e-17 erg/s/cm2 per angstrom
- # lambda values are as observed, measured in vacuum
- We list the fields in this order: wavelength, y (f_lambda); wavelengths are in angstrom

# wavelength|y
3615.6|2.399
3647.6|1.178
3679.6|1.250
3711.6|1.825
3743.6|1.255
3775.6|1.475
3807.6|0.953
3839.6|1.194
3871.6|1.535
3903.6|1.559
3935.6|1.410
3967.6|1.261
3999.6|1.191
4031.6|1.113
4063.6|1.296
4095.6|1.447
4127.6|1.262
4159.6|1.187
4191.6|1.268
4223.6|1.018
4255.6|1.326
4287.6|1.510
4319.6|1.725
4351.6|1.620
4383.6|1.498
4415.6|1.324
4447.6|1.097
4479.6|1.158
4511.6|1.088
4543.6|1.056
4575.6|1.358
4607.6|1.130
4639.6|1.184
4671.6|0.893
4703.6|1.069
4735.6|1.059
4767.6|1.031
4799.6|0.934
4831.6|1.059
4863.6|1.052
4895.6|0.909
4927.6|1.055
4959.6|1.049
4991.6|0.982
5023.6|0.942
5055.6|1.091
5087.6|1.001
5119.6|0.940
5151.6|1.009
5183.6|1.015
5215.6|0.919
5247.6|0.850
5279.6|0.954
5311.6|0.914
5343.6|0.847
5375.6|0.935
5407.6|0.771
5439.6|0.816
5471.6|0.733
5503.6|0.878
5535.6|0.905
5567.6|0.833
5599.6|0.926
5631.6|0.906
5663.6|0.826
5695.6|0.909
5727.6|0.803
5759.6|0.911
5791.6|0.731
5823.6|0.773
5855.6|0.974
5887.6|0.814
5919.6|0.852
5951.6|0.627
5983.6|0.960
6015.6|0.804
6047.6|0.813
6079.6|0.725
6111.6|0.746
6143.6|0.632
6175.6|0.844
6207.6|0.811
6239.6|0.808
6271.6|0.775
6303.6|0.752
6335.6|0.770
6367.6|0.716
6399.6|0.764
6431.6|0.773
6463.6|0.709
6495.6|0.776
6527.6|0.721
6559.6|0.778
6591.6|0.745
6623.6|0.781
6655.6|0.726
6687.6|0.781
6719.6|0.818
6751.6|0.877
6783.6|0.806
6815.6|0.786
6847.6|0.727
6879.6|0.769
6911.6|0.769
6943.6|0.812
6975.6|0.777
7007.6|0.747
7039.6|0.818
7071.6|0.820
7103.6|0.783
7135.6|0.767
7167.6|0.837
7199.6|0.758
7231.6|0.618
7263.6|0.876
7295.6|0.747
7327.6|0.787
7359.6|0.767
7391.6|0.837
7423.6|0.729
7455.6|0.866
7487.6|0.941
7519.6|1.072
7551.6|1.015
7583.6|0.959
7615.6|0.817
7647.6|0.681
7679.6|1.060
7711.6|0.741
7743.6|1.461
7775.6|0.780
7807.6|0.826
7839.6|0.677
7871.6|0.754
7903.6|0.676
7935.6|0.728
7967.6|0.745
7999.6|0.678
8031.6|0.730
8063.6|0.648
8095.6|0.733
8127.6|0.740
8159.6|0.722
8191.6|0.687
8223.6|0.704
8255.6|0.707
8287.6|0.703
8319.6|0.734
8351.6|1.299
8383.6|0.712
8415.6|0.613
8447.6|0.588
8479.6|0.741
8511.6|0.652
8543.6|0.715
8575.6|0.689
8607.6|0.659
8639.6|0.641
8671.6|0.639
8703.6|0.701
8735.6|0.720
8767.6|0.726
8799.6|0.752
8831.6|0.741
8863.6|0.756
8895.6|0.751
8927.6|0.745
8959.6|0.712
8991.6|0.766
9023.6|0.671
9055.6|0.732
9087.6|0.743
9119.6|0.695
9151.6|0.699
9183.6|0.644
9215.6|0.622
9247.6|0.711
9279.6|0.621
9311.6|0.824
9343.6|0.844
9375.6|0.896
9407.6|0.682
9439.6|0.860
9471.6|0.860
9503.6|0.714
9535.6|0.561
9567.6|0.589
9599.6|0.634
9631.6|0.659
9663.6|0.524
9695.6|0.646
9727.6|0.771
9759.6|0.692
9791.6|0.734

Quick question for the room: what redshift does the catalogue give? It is 0.548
